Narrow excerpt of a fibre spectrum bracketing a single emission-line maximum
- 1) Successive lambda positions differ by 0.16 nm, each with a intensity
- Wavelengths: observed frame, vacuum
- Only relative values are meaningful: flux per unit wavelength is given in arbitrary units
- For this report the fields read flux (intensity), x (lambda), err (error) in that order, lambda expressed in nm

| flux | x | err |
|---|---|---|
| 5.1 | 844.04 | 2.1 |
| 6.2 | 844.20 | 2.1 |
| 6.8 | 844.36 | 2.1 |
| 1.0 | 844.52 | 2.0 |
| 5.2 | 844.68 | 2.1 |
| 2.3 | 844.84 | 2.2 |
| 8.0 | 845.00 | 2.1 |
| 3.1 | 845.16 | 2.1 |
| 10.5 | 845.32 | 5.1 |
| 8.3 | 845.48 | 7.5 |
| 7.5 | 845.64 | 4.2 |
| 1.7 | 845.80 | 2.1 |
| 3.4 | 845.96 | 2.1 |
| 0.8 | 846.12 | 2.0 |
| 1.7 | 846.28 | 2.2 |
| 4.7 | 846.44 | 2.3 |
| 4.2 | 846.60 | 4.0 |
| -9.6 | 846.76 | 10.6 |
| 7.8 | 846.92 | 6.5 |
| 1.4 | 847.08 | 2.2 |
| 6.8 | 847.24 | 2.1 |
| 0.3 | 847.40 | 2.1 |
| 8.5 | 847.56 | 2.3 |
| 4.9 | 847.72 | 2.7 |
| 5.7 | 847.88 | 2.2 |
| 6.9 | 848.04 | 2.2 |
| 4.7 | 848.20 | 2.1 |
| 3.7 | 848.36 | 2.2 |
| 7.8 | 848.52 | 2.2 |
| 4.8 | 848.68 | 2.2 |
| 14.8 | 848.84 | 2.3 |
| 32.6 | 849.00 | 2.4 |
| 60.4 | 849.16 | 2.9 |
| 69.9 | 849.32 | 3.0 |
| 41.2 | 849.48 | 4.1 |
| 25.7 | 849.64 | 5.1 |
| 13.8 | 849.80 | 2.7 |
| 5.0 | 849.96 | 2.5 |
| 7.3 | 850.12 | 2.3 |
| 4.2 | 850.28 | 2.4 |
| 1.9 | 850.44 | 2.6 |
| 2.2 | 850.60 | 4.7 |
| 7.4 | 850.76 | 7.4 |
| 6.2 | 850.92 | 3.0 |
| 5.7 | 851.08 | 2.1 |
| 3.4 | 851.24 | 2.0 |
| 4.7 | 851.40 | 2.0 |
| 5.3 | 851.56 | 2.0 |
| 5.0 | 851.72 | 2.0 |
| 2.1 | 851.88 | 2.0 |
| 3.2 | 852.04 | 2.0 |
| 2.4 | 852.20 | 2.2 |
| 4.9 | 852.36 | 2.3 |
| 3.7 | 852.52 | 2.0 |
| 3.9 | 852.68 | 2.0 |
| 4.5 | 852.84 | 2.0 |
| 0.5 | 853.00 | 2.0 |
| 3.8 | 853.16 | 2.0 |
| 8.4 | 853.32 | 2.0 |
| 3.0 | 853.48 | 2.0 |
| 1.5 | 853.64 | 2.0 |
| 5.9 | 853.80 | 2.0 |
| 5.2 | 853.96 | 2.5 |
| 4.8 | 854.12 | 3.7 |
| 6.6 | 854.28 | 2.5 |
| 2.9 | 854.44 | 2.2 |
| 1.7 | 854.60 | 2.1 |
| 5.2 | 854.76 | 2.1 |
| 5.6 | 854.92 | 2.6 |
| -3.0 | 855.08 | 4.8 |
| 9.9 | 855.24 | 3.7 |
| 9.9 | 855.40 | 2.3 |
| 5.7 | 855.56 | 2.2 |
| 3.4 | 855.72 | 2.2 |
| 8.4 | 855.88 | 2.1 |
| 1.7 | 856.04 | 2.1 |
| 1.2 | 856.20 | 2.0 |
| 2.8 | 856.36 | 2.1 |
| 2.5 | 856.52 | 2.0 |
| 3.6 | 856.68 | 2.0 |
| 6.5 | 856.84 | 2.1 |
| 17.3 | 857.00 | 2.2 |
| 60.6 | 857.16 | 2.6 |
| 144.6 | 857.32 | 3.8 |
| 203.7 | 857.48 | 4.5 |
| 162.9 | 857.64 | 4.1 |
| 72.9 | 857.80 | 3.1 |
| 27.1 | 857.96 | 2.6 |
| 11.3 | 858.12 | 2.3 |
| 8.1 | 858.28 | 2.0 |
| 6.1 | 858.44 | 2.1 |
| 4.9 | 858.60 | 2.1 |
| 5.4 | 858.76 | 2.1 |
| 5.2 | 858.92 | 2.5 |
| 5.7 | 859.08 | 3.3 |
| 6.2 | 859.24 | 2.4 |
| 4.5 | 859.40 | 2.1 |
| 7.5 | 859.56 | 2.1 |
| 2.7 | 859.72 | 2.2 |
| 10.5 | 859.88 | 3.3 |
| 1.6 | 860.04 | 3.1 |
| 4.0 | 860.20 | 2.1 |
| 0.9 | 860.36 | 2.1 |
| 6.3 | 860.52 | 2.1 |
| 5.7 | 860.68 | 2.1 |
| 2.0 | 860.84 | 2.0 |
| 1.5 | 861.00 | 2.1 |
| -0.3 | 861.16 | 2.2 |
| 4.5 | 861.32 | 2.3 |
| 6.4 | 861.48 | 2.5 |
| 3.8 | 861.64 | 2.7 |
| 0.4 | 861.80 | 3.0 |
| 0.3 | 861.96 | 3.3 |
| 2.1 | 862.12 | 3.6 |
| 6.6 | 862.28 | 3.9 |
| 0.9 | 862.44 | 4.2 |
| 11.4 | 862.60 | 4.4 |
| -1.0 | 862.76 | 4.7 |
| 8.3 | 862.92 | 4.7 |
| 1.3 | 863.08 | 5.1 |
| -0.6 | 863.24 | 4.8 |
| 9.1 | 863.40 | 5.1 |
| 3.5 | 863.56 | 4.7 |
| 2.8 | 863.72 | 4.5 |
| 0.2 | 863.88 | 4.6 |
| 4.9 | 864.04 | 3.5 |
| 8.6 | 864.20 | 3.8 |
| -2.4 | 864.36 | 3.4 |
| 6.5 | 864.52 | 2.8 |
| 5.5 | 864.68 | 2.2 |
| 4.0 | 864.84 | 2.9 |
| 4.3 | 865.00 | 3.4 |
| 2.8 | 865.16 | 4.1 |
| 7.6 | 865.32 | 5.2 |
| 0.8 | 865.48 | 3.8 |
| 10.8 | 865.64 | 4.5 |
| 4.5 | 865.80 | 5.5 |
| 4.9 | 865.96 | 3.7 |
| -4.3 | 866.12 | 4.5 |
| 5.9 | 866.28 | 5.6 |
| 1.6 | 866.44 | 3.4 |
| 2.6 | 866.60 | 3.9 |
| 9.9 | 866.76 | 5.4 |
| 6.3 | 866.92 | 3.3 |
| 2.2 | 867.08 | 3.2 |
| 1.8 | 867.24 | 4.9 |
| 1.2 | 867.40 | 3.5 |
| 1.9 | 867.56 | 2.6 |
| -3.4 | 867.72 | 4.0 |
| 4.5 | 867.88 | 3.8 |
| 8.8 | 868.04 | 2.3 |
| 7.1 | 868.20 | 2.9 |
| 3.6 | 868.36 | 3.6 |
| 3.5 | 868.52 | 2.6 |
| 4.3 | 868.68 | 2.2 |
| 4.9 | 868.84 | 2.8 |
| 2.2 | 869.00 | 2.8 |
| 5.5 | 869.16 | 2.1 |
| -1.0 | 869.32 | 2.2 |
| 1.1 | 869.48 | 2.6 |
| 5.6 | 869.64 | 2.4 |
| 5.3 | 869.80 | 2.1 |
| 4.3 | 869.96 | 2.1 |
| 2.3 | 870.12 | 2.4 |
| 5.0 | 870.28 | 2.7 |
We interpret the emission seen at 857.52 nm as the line [O III]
